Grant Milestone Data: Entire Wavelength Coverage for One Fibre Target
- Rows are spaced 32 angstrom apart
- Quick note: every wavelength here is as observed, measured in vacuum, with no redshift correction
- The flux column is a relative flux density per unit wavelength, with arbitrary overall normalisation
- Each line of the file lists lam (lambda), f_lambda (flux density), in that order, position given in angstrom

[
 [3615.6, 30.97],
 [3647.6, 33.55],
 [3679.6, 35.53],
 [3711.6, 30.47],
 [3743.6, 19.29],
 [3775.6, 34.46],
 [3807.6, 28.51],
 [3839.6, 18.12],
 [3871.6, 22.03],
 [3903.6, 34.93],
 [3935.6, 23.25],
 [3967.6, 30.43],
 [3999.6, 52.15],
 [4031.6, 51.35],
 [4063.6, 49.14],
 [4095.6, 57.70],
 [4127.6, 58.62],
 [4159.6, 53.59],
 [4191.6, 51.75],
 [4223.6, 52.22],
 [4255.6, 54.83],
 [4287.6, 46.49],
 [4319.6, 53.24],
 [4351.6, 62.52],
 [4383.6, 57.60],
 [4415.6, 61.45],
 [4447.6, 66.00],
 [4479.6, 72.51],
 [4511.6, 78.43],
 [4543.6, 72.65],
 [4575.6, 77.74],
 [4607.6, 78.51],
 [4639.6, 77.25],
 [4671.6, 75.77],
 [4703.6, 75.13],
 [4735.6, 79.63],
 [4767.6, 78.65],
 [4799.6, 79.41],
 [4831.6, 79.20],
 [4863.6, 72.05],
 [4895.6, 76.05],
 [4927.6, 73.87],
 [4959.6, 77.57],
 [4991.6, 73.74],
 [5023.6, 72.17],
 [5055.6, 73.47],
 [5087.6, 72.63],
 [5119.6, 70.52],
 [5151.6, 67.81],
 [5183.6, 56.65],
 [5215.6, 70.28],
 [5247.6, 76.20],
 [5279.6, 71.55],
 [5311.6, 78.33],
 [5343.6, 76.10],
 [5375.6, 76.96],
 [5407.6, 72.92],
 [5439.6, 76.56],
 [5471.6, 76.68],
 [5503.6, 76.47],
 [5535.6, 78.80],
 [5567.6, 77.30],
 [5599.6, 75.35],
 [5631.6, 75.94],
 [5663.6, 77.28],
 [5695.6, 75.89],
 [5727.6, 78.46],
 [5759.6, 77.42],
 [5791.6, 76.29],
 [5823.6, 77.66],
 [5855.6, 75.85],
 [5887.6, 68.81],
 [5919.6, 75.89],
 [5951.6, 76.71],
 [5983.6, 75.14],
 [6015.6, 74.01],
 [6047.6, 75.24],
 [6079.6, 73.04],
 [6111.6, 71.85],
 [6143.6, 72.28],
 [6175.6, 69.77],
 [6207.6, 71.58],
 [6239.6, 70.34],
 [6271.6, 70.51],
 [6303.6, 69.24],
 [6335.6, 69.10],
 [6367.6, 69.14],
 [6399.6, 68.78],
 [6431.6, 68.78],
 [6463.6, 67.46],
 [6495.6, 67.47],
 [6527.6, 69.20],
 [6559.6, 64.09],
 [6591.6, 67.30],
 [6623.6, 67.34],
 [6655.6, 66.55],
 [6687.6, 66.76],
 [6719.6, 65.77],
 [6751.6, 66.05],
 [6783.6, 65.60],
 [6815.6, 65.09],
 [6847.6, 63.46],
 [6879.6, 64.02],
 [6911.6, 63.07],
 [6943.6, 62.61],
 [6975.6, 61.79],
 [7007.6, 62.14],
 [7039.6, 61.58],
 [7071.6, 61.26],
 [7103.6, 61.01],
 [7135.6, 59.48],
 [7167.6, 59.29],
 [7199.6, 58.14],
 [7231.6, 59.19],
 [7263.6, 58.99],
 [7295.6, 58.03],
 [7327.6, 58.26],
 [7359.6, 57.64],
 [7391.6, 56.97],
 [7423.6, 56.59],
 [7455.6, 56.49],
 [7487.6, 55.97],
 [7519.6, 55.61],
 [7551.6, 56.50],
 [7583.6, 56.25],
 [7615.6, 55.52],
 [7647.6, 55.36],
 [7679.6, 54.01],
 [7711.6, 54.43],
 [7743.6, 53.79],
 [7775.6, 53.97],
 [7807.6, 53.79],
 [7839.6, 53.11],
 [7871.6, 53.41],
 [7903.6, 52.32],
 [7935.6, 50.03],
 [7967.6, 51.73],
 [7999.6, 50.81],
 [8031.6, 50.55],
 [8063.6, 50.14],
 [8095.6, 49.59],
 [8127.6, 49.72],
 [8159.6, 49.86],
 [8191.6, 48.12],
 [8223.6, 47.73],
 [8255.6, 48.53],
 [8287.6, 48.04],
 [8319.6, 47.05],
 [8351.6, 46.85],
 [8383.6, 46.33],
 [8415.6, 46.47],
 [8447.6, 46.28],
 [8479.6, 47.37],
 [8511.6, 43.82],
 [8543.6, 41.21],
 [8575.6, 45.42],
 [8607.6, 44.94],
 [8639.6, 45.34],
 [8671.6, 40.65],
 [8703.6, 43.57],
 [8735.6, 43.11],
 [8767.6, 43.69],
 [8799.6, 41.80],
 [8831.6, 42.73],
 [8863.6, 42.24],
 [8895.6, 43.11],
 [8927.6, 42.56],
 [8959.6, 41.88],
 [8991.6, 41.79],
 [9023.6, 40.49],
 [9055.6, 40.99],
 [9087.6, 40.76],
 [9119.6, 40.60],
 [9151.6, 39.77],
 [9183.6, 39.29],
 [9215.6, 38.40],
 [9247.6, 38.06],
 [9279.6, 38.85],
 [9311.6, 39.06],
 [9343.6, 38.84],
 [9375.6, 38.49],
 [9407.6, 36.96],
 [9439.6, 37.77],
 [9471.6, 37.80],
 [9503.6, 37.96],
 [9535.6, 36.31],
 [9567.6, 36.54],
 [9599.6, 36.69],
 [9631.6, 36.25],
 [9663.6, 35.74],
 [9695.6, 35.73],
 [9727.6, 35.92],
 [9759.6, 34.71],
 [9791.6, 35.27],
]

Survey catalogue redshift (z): 0.000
